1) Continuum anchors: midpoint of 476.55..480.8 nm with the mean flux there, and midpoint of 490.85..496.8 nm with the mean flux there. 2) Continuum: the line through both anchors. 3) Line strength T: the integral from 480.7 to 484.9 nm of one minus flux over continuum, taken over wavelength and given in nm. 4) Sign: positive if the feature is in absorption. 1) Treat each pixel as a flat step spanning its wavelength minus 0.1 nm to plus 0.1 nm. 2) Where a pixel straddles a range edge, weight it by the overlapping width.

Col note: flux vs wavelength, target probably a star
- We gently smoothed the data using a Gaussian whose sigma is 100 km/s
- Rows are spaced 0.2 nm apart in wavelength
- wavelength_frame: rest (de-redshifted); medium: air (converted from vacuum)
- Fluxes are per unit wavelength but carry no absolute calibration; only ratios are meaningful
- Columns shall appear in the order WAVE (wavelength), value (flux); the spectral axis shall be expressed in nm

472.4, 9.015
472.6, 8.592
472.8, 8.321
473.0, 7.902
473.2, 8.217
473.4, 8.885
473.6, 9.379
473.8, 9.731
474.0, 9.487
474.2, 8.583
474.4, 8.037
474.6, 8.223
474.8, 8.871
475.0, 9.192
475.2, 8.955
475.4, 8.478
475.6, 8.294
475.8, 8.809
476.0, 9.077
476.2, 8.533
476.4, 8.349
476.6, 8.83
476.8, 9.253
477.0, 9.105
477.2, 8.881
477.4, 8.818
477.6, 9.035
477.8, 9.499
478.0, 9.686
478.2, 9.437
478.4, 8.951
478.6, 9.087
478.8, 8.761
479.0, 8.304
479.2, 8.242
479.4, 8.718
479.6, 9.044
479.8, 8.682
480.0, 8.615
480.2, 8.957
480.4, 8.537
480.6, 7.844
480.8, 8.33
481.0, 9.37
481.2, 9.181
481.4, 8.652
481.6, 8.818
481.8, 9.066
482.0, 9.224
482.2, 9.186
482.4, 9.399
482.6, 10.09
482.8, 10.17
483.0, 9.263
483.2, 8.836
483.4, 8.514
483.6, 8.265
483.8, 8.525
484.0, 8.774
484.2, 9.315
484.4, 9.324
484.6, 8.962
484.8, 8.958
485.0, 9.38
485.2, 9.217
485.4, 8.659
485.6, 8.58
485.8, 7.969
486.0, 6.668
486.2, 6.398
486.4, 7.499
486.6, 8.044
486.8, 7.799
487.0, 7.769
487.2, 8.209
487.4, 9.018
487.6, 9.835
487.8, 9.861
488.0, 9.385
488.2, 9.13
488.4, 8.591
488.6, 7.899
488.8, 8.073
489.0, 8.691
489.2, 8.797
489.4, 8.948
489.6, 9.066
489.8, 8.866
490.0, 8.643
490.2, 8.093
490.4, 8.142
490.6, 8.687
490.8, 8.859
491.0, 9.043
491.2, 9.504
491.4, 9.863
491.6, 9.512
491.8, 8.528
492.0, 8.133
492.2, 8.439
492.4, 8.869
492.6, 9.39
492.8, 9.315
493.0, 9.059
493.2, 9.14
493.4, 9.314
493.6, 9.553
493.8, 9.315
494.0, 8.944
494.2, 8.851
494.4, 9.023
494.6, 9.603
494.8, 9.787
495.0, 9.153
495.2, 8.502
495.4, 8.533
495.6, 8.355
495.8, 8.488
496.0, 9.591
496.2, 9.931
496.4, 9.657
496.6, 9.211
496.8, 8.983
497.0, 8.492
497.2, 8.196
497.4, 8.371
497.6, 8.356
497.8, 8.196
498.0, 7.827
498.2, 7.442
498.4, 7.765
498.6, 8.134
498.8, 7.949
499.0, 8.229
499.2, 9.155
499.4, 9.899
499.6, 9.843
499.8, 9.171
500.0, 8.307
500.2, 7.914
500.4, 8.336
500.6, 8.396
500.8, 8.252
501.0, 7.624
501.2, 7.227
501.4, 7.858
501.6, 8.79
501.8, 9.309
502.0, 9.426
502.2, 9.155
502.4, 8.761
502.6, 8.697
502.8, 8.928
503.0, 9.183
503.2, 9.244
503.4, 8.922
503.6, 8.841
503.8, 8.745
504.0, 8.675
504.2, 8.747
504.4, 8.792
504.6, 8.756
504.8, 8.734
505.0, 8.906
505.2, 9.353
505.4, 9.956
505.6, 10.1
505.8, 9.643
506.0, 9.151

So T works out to -0.06 nm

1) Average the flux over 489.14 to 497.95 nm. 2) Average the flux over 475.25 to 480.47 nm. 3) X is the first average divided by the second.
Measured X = 1.01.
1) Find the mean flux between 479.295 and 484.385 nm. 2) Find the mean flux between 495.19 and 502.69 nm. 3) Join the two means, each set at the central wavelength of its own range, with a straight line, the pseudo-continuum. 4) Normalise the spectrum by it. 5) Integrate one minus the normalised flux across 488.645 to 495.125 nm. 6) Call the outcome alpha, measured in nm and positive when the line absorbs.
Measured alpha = -0.17 nm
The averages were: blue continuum 8.94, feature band 8.96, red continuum 8.59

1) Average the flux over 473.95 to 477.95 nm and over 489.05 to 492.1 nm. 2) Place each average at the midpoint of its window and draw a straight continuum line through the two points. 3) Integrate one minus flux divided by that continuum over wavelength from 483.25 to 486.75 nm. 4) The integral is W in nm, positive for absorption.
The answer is 0.17 nm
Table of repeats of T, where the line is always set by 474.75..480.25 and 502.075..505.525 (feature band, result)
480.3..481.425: 0.03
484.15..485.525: -0.03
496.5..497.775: 0.05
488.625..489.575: 0.03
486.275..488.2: 0.07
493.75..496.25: -0.03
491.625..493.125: 0.01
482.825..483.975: 0.01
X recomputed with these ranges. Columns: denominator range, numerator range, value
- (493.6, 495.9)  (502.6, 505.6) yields 1.00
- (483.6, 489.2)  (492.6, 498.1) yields 1.05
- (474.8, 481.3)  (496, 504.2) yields 0.98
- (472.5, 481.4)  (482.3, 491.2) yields 0.99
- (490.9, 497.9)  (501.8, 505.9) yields 1.01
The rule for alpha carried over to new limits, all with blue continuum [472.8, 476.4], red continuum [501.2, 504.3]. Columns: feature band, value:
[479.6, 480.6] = 0.01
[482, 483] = -0.10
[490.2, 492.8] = -0.03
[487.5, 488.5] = -0.07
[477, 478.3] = -0.07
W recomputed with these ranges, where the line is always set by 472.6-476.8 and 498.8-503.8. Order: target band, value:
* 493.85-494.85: -0.06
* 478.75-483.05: -0.10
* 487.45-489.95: -0.06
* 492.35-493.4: -0.06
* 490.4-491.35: -0.03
